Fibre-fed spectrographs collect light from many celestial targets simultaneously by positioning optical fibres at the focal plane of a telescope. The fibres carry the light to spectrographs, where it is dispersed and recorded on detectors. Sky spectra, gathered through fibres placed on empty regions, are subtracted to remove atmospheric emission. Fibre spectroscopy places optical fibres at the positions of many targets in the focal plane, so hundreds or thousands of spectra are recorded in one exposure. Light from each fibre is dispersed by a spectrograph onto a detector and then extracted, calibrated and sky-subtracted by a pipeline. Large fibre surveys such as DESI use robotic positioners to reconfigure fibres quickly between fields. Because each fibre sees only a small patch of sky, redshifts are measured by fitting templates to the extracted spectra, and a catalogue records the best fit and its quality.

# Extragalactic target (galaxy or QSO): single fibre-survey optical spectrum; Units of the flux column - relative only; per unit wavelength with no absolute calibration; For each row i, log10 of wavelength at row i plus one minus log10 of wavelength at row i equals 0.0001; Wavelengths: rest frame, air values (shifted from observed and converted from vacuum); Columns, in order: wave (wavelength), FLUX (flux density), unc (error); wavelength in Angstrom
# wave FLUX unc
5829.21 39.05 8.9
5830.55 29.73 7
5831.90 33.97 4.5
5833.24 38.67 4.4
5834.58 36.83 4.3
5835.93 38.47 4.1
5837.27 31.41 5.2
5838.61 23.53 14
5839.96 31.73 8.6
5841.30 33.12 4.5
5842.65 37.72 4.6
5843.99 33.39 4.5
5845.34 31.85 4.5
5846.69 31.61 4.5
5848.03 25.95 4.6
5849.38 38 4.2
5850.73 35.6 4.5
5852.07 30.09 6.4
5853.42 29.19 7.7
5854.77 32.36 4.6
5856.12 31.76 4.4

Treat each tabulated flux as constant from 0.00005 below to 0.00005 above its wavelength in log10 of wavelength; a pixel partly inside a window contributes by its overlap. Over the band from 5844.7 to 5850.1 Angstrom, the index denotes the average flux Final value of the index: 31.9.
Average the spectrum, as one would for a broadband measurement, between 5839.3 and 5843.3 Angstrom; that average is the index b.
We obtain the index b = 34.2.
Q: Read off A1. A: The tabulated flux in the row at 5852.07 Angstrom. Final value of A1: 30.09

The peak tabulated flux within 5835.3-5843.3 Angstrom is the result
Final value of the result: 38.47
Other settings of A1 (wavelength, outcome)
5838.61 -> 23.53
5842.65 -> 37.72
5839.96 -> 31.73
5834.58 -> 36.83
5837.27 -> 31.41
